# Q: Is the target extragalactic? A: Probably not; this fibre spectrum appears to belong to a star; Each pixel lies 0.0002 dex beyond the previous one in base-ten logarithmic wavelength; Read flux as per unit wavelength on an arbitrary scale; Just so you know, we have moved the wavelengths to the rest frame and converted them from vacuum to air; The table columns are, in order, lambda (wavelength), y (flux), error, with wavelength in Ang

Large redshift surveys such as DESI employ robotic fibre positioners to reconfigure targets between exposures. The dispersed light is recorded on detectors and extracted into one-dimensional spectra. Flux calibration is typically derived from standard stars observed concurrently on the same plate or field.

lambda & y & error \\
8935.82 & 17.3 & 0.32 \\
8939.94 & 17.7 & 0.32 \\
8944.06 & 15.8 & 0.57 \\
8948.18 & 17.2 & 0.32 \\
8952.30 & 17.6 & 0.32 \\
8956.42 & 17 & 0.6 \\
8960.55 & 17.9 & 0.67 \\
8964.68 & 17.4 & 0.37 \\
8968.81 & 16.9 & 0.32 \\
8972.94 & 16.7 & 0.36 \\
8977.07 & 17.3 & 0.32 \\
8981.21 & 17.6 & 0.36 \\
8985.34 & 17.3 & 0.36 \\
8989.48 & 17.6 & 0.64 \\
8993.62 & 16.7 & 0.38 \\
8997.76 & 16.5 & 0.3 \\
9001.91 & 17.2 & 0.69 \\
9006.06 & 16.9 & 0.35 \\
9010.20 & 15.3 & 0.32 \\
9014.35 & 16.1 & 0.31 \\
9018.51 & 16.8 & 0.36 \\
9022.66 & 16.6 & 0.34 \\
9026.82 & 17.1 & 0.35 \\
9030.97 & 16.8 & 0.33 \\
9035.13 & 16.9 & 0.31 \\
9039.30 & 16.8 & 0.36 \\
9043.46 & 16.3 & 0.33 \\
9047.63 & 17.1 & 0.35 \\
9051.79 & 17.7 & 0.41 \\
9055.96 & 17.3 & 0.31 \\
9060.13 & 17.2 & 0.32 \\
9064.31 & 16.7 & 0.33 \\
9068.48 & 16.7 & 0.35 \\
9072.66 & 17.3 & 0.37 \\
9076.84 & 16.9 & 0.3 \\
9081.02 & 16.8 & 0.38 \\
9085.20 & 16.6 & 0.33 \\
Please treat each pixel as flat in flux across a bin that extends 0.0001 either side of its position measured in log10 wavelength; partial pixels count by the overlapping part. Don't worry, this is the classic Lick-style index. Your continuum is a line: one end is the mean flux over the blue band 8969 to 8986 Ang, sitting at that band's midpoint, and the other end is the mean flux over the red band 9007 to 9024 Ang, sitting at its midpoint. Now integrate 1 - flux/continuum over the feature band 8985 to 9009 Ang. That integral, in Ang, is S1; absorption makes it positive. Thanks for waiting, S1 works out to -0.4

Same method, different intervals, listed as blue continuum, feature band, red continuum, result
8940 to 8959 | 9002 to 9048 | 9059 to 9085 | 0.88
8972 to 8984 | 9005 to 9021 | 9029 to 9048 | 0.68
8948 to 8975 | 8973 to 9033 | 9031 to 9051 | 0.69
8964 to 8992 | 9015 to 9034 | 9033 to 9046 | 0.04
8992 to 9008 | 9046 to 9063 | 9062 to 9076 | -0.42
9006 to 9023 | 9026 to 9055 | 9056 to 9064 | -0.39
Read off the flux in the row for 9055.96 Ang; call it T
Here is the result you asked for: 17.3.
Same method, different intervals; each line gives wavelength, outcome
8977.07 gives 17.3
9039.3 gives 16.8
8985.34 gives 17.3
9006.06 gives 16.9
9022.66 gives 16.6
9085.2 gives 16.6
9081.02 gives 16.8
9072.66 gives 17.3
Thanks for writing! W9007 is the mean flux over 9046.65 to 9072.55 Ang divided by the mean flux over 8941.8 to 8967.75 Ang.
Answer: 1.00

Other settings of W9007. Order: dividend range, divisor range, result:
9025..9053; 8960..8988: 0.98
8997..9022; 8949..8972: 0.95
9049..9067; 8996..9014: 1.05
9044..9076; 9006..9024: 1.05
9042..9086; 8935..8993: 0.99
